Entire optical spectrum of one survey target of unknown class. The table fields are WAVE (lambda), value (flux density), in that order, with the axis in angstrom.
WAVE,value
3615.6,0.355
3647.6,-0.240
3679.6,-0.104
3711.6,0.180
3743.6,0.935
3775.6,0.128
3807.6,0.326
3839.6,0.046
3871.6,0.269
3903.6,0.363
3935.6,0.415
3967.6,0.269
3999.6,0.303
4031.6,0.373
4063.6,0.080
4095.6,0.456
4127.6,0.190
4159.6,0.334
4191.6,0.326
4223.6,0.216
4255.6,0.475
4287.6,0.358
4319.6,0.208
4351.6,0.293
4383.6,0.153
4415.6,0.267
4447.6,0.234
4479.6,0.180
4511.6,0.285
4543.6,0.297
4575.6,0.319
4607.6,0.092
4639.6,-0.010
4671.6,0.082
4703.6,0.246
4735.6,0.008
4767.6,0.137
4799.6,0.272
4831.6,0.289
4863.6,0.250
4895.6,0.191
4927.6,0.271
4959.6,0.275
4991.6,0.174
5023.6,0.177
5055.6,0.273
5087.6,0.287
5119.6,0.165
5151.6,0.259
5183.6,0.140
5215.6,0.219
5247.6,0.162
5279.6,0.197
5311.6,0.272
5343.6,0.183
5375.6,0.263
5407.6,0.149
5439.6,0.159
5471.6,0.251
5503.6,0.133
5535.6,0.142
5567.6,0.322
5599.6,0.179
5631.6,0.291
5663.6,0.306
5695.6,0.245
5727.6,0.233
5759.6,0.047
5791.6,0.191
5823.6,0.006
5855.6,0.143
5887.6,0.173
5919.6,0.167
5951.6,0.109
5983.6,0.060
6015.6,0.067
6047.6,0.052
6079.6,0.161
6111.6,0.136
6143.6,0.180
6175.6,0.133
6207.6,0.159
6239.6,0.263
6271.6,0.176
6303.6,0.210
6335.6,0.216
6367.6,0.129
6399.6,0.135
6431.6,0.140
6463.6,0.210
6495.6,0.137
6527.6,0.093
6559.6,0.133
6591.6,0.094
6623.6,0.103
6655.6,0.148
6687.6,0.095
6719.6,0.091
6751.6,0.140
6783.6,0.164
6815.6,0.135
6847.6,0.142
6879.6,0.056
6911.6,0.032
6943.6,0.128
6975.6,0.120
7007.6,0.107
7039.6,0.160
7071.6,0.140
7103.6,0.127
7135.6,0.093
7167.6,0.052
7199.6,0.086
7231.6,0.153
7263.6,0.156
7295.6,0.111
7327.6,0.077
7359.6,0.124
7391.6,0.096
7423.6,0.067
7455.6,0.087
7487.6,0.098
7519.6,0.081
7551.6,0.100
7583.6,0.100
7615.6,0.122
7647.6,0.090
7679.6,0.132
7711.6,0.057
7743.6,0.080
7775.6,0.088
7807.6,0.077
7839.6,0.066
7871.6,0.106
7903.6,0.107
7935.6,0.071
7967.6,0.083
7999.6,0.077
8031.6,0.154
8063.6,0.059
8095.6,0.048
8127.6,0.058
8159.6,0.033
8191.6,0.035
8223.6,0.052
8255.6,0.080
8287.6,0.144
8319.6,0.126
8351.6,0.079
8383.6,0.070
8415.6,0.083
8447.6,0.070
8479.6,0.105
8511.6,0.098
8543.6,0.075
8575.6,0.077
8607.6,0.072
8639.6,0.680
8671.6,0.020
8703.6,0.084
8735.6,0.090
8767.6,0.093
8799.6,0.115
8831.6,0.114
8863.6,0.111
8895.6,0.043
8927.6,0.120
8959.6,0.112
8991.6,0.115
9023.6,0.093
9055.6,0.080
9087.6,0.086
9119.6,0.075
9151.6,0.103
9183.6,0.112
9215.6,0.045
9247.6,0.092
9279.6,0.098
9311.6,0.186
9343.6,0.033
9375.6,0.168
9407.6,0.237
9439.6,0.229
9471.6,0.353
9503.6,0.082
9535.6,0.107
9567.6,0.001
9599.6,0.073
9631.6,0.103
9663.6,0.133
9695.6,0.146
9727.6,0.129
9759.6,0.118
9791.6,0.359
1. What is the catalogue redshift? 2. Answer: 1.316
